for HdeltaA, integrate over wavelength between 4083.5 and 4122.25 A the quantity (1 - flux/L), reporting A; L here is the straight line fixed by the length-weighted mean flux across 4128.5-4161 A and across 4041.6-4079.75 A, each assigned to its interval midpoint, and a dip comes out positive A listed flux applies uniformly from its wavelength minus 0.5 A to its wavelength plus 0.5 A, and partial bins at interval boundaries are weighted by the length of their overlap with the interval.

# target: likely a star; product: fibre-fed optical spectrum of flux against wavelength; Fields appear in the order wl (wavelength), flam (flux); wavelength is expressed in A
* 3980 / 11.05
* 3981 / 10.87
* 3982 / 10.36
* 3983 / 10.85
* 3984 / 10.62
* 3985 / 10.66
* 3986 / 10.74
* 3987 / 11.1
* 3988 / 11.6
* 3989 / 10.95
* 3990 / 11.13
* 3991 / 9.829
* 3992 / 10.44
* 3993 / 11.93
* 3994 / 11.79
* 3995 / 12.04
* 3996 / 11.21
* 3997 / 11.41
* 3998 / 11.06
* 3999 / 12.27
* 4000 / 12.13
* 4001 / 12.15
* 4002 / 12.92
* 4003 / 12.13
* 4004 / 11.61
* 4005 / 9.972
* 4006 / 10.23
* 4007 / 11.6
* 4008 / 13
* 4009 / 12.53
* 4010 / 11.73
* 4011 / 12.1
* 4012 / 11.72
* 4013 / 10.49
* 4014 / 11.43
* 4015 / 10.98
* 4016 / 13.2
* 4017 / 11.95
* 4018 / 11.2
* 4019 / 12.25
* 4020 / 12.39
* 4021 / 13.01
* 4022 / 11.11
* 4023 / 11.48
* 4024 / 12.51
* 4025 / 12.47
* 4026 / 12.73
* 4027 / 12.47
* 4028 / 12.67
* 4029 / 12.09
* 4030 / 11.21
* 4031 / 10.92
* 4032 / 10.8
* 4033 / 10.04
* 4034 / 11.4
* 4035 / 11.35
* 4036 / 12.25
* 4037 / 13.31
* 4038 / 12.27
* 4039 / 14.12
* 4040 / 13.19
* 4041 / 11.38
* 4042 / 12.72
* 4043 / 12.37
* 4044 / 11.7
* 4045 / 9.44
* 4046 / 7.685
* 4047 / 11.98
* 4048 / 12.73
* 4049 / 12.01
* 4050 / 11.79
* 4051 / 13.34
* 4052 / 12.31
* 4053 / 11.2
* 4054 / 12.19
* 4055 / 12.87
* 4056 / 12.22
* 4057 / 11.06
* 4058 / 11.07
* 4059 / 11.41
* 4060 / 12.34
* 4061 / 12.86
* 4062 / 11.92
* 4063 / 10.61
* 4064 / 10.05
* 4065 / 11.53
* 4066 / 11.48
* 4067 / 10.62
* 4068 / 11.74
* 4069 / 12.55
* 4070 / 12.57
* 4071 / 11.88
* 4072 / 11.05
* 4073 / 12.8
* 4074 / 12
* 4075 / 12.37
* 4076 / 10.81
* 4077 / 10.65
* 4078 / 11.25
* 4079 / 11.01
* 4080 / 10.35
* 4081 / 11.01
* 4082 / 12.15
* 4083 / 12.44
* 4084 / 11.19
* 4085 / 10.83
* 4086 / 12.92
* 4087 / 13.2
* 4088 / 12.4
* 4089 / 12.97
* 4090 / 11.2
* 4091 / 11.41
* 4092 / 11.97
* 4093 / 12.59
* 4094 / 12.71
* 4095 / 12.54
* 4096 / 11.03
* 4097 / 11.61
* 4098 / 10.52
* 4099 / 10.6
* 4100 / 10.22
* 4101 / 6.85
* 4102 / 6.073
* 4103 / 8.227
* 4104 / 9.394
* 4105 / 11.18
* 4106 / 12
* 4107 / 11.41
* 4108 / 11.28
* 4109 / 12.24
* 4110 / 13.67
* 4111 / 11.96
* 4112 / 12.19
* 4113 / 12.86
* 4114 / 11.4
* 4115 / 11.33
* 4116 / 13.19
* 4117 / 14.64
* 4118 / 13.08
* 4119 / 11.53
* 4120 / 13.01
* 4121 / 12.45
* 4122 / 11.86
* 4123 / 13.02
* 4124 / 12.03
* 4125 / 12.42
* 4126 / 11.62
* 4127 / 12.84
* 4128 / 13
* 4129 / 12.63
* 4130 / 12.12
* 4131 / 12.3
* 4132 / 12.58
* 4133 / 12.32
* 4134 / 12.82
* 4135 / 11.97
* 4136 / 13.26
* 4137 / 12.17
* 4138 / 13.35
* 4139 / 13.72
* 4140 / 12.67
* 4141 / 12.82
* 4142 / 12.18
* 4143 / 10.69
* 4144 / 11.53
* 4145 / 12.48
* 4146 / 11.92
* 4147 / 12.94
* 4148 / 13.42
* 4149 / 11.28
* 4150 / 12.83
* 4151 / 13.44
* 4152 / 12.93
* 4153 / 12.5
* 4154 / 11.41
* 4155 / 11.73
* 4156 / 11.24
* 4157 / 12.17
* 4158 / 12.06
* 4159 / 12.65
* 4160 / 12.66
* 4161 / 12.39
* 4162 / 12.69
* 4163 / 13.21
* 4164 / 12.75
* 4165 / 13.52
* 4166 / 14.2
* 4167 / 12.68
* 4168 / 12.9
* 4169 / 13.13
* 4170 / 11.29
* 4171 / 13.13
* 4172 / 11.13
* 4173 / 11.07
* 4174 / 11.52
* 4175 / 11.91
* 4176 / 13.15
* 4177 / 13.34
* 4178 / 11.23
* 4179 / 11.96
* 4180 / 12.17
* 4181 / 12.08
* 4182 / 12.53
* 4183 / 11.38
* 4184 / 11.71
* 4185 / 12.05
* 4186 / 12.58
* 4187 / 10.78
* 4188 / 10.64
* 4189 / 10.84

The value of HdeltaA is 1.4 A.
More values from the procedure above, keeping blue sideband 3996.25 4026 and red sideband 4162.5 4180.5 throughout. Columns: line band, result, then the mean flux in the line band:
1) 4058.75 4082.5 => 1.0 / 11.5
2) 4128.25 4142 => -0.4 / 12.7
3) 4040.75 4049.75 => 0.5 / 11.3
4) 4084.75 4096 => -0.1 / 12.2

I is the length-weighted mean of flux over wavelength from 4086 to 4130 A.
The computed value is 11.7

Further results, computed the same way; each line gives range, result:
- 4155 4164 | 12.4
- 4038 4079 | 11.7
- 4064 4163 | 11.9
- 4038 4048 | 11.7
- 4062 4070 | 11.4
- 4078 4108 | 11.1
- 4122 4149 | 12.5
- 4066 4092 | 11.7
